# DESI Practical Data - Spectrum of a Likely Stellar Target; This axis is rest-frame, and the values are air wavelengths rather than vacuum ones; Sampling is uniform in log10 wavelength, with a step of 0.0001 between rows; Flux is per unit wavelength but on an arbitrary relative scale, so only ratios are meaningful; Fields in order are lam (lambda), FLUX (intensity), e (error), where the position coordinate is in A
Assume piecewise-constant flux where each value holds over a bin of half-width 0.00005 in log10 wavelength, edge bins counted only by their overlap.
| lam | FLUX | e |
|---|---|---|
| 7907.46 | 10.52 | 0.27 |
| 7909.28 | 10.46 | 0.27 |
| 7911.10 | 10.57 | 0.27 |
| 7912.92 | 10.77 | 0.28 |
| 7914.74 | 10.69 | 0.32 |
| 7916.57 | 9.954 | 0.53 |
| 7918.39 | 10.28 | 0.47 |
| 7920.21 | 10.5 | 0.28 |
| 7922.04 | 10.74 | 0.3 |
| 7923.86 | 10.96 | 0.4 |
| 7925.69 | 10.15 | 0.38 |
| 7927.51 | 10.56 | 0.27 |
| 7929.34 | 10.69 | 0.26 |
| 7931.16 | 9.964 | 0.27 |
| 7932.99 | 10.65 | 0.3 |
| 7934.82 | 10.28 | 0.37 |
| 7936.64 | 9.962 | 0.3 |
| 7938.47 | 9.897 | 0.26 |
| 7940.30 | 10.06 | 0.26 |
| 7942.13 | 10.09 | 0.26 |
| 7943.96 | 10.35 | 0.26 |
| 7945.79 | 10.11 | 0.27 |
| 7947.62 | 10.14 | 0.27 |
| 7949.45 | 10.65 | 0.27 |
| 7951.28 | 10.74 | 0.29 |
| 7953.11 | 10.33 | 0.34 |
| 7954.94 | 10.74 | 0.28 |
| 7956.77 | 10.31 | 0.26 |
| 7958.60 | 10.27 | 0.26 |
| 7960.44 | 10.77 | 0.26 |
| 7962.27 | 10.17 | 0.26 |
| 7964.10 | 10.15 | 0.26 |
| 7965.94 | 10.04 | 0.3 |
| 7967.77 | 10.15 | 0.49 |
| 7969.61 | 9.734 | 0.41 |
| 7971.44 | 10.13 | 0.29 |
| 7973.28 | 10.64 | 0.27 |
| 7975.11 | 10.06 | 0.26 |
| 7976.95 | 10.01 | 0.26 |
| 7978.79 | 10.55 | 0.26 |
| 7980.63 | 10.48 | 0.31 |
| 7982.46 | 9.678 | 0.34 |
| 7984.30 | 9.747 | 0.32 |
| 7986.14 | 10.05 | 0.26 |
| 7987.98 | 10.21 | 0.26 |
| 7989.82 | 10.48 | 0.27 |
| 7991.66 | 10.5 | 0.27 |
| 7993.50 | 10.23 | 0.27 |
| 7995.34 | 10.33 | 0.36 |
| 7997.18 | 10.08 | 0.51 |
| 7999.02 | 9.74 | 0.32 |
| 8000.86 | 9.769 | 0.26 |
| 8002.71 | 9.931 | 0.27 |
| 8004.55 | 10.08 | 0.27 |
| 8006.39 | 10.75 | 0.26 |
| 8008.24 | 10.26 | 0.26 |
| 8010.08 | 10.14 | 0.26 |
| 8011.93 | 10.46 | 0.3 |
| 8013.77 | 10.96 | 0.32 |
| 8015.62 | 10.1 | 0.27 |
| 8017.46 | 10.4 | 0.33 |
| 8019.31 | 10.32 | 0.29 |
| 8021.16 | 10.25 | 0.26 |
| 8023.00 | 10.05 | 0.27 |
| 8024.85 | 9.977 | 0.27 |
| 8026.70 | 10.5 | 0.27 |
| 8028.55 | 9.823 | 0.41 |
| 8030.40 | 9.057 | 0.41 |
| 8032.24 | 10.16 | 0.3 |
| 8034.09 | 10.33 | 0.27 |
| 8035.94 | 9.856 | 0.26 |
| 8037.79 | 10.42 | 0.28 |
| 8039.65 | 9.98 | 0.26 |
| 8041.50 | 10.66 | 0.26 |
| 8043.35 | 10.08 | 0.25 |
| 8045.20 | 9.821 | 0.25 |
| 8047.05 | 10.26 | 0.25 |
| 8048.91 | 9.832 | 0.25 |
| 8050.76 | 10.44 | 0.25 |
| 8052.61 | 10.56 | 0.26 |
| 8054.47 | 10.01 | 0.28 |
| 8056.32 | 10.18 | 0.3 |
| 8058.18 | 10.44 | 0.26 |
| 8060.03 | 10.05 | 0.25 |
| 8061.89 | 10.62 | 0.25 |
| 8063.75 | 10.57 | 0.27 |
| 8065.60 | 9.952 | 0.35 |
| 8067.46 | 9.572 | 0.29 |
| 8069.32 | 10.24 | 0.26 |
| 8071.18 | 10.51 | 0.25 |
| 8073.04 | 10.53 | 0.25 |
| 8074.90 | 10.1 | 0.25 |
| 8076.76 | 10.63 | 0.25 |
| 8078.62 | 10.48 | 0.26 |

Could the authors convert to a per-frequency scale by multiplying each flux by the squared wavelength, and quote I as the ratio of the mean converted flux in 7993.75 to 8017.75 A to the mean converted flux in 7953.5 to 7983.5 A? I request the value 1.01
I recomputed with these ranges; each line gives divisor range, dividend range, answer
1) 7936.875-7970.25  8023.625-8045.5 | 1.00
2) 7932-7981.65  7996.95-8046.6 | 1.00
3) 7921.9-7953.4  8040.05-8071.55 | 1.02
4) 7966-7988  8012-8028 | 1.03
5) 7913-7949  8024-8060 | 1.01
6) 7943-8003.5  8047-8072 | 1.02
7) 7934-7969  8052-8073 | 1.03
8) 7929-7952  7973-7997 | 1.01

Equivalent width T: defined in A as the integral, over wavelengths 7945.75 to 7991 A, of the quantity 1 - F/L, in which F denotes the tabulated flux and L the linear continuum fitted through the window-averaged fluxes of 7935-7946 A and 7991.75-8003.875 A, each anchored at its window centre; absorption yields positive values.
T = -0.8 A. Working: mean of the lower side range 10.1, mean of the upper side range 10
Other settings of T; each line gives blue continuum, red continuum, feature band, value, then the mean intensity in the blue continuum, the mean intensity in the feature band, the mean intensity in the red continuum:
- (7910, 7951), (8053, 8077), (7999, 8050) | 0.7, 10.4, 10.1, 10.3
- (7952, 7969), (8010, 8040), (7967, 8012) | 0.4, 10.3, 10.2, 10.2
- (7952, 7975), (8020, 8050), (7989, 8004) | 0.1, 10.3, 10.1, 10.1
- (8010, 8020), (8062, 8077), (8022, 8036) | 0.5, 10.4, 9.98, 10.3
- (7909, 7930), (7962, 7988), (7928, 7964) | 0.0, 10.5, 10.3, 10.1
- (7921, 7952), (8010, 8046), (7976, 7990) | 0.2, 10.3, 10.1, 10.2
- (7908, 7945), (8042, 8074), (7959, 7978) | 0.3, 10.4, 10.2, 10.2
